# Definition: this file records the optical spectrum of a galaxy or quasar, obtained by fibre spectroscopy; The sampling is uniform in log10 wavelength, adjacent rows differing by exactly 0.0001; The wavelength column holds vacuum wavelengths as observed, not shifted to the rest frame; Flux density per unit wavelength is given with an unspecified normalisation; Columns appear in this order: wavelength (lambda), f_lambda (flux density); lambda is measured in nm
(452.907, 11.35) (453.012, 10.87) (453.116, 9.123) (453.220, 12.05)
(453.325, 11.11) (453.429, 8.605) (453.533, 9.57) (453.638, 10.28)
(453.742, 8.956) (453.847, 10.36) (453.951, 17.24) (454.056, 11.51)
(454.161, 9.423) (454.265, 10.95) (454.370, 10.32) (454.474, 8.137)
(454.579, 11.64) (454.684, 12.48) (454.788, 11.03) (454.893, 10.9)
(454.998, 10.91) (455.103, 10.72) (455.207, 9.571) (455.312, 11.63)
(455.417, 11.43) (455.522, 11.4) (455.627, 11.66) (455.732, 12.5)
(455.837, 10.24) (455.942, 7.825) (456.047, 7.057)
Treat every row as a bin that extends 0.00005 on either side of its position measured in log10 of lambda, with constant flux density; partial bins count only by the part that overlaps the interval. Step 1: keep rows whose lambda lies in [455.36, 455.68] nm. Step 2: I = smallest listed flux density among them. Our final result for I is 11.4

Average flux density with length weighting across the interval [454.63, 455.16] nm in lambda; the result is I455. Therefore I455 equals 11.2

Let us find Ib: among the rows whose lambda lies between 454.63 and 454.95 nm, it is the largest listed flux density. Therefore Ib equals 12.48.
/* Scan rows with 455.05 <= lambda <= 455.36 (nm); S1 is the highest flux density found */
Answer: 11.63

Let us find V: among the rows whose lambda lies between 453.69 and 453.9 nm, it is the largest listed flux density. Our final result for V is 10.36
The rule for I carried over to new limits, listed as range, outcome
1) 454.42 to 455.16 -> 8.137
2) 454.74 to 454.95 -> 10.9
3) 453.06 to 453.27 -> 9.123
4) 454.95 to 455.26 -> 9.571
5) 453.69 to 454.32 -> 8.956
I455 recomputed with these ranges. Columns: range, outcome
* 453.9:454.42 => 11.9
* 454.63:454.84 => 11.8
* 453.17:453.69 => 10.3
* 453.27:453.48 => 9.88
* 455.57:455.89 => 11.5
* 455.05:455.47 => 10.8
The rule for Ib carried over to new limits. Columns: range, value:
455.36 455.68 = 11.66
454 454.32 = 11.51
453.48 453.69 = 10.28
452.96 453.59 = 12.05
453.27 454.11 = 17.24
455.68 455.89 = 12.5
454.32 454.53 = 10.32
